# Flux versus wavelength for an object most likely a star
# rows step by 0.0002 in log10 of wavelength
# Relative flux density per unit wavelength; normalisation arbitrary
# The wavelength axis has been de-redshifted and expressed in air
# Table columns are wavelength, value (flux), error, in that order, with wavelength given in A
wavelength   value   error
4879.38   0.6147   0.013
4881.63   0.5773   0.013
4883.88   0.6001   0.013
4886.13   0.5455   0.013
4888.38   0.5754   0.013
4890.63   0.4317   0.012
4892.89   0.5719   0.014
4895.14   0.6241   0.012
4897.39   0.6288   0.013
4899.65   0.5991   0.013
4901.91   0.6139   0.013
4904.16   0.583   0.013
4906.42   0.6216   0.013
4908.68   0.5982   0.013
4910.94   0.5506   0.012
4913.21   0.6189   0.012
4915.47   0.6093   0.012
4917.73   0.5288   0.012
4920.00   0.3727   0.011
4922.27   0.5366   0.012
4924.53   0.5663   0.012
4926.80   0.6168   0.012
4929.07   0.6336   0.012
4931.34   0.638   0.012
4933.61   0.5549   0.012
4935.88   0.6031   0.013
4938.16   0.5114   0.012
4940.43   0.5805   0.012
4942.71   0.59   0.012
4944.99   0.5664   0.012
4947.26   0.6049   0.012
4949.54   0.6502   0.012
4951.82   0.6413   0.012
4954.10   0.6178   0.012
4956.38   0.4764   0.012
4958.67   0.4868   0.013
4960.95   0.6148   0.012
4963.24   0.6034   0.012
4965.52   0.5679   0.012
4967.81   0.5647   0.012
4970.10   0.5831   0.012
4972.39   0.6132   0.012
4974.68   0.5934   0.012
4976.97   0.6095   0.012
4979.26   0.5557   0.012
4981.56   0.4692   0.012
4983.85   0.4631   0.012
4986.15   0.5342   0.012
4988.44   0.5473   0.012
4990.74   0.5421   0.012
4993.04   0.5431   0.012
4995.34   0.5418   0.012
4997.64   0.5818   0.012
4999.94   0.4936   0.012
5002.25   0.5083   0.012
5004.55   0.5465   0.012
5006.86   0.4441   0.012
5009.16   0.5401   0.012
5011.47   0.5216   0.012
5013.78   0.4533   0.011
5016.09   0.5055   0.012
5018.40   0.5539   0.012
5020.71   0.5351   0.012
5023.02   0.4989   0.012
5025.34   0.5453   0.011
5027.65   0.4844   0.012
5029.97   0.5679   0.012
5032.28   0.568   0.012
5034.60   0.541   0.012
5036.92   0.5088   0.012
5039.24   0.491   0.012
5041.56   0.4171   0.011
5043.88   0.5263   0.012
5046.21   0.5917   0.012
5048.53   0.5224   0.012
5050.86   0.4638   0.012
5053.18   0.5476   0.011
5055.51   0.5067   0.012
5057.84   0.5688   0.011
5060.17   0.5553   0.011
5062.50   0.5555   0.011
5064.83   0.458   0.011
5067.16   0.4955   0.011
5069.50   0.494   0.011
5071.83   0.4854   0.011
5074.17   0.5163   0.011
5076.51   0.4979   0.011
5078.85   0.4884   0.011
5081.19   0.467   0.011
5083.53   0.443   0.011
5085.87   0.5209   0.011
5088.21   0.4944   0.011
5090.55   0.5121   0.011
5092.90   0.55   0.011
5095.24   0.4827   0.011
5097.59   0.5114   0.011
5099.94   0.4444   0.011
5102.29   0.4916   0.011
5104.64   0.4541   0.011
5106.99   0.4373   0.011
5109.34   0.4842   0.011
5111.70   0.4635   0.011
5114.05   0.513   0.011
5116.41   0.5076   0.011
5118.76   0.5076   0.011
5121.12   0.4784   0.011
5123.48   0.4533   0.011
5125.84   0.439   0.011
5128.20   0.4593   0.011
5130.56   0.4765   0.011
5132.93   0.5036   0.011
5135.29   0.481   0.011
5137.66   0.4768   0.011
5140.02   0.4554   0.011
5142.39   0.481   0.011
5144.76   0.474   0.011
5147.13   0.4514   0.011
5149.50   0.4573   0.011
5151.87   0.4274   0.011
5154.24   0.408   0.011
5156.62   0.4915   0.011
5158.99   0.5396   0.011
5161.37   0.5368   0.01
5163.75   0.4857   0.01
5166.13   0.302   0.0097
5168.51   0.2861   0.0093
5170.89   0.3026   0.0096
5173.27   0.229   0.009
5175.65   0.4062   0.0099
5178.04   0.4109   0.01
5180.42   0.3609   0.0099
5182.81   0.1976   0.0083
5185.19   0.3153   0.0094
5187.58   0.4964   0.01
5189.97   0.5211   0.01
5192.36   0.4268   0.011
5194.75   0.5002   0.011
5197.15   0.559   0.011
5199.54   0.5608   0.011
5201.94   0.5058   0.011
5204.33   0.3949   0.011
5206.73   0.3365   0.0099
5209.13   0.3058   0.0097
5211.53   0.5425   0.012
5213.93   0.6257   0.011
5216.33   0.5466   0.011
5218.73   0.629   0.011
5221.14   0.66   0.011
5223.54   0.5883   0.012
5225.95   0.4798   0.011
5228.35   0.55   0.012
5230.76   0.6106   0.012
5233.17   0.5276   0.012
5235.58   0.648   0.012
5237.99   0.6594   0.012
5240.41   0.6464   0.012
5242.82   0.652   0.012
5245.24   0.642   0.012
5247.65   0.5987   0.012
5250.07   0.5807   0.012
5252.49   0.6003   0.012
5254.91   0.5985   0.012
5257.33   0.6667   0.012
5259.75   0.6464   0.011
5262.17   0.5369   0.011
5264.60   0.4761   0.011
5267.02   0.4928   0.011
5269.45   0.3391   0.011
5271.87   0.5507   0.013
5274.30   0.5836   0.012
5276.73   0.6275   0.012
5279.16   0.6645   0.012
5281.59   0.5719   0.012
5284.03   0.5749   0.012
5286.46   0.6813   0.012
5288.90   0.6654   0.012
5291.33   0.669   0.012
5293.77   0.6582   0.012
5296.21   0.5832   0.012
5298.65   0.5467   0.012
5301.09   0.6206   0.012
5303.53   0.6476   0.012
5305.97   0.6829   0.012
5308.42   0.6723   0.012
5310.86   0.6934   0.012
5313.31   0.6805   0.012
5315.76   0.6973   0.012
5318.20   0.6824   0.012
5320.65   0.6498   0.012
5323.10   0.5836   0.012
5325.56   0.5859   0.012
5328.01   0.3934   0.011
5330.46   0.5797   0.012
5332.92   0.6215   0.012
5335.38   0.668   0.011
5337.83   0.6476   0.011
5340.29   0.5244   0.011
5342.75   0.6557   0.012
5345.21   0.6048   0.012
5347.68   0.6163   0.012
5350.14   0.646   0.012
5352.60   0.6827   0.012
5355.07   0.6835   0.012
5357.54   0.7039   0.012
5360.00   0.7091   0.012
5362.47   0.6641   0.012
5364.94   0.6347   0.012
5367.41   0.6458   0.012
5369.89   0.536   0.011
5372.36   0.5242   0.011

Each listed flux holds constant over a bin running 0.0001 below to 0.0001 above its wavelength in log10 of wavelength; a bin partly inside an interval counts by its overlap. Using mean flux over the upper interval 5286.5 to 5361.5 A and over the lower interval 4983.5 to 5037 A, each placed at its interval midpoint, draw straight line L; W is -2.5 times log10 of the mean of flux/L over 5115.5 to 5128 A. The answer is 0.19 mag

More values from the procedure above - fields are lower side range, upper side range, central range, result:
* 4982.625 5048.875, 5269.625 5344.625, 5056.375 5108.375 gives 0.10 mag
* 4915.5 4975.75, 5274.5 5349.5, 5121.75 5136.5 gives 0.27 mag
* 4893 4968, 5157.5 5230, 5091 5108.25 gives 0.04 mag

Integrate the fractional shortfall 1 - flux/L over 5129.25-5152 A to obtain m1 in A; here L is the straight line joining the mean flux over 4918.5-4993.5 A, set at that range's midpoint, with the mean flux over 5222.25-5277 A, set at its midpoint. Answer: 4.1 A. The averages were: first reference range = 0.565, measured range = 0.47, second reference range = 0.578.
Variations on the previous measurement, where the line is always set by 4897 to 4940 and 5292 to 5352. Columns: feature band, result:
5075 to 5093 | 3.1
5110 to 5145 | 7.2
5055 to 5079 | 3.3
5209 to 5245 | 1.5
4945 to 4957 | -0.4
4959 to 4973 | 0.0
